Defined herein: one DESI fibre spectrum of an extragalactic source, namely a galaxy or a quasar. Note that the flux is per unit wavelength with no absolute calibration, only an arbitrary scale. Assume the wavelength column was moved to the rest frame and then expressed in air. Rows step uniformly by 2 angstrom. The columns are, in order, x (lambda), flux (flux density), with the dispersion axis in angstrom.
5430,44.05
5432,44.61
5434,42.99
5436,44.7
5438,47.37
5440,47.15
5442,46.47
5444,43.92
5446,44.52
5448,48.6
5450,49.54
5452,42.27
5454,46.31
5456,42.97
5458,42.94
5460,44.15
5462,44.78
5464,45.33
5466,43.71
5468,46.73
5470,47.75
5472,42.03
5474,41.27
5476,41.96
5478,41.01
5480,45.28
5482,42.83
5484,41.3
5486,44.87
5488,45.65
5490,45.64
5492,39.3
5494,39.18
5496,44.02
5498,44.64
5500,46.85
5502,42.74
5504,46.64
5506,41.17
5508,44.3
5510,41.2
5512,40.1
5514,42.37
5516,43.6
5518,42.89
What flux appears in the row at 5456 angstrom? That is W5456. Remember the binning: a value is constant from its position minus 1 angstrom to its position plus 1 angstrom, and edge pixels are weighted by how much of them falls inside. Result 42.97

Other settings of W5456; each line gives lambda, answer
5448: 48.6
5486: 44.87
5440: 47.15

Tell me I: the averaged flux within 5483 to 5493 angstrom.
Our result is 43.4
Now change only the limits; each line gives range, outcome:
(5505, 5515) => 41.8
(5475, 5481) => 42.8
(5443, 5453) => 45.8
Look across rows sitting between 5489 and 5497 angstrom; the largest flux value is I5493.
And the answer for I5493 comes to 45.64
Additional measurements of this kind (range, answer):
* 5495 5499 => 44.64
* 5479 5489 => 45.65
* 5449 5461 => 49.54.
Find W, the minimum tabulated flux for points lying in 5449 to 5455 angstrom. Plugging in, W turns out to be 42.27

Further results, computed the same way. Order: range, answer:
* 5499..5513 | 40.1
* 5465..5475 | 41.27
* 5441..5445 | 43.92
